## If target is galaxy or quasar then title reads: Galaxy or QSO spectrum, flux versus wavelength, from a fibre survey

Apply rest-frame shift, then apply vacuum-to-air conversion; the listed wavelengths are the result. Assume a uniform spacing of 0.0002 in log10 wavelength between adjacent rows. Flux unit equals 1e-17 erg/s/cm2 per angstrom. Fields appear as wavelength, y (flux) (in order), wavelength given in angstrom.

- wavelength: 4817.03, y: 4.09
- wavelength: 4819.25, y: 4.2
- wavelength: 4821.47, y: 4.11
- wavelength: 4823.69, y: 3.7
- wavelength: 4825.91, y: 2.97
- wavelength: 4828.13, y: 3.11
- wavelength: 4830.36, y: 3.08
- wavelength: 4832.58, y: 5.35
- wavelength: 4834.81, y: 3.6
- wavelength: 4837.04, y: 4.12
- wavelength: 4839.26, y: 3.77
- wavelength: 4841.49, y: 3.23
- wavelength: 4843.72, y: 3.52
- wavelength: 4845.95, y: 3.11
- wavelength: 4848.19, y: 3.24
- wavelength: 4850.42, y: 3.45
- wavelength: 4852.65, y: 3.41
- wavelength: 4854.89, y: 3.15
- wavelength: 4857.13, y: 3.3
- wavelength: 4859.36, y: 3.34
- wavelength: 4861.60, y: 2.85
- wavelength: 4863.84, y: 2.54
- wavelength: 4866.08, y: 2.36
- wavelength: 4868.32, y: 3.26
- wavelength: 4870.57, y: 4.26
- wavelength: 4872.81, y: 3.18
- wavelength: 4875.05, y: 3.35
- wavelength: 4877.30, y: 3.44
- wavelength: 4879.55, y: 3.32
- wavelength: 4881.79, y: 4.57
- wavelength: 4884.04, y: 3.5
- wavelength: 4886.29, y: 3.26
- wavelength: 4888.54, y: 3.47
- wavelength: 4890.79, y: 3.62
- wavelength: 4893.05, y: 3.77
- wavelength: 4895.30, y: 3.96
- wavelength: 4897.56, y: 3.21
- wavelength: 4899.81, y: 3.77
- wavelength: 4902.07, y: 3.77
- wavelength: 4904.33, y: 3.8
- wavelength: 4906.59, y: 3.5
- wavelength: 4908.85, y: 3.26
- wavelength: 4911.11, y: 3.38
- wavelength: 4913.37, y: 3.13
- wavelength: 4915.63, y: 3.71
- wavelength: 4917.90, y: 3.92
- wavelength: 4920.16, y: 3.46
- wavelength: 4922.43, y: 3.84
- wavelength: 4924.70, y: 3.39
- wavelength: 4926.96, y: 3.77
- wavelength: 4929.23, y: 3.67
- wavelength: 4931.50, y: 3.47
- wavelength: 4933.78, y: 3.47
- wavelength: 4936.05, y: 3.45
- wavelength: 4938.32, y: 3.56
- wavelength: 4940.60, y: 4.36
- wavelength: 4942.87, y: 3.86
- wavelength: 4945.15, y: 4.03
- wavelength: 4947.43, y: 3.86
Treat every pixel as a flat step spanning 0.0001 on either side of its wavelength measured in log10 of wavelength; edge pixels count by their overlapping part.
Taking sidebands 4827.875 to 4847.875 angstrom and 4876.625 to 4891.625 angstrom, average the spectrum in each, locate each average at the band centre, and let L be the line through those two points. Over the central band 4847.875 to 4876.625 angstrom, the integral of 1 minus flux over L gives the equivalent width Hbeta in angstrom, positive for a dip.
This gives 3.3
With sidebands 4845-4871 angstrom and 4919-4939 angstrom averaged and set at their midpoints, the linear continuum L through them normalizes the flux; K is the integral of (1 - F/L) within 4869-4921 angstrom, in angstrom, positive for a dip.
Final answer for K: -3.4 angstrom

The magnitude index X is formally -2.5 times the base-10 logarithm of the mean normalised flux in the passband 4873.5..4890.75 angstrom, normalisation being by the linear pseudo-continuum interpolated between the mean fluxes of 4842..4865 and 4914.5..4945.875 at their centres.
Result -0.054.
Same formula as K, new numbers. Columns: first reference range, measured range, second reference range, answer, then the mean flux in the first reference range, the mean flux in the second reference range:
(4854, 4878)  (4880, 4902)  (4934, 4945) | -1.8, 3.18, 3.8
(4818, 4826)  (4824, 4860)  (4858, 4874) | 0.2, 3.85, 3.12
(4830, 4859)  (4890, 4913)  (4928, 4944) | 0.4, 3.57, 3.69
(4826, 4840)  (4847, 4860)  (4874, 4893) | 1.3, 3.78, 3.58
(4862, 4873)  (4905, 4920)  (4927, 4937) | -0.4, 3.1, 3.54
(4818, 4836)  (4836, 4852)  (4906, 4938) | 1.0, 3.77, 3.53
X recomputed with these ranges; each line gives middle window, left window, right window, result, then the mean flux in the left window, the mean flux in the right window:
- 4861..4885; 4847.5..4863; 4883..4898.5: 0.02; 3.24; 3.54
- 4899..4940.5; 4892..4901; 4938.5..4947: 0.07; 3.68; 4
